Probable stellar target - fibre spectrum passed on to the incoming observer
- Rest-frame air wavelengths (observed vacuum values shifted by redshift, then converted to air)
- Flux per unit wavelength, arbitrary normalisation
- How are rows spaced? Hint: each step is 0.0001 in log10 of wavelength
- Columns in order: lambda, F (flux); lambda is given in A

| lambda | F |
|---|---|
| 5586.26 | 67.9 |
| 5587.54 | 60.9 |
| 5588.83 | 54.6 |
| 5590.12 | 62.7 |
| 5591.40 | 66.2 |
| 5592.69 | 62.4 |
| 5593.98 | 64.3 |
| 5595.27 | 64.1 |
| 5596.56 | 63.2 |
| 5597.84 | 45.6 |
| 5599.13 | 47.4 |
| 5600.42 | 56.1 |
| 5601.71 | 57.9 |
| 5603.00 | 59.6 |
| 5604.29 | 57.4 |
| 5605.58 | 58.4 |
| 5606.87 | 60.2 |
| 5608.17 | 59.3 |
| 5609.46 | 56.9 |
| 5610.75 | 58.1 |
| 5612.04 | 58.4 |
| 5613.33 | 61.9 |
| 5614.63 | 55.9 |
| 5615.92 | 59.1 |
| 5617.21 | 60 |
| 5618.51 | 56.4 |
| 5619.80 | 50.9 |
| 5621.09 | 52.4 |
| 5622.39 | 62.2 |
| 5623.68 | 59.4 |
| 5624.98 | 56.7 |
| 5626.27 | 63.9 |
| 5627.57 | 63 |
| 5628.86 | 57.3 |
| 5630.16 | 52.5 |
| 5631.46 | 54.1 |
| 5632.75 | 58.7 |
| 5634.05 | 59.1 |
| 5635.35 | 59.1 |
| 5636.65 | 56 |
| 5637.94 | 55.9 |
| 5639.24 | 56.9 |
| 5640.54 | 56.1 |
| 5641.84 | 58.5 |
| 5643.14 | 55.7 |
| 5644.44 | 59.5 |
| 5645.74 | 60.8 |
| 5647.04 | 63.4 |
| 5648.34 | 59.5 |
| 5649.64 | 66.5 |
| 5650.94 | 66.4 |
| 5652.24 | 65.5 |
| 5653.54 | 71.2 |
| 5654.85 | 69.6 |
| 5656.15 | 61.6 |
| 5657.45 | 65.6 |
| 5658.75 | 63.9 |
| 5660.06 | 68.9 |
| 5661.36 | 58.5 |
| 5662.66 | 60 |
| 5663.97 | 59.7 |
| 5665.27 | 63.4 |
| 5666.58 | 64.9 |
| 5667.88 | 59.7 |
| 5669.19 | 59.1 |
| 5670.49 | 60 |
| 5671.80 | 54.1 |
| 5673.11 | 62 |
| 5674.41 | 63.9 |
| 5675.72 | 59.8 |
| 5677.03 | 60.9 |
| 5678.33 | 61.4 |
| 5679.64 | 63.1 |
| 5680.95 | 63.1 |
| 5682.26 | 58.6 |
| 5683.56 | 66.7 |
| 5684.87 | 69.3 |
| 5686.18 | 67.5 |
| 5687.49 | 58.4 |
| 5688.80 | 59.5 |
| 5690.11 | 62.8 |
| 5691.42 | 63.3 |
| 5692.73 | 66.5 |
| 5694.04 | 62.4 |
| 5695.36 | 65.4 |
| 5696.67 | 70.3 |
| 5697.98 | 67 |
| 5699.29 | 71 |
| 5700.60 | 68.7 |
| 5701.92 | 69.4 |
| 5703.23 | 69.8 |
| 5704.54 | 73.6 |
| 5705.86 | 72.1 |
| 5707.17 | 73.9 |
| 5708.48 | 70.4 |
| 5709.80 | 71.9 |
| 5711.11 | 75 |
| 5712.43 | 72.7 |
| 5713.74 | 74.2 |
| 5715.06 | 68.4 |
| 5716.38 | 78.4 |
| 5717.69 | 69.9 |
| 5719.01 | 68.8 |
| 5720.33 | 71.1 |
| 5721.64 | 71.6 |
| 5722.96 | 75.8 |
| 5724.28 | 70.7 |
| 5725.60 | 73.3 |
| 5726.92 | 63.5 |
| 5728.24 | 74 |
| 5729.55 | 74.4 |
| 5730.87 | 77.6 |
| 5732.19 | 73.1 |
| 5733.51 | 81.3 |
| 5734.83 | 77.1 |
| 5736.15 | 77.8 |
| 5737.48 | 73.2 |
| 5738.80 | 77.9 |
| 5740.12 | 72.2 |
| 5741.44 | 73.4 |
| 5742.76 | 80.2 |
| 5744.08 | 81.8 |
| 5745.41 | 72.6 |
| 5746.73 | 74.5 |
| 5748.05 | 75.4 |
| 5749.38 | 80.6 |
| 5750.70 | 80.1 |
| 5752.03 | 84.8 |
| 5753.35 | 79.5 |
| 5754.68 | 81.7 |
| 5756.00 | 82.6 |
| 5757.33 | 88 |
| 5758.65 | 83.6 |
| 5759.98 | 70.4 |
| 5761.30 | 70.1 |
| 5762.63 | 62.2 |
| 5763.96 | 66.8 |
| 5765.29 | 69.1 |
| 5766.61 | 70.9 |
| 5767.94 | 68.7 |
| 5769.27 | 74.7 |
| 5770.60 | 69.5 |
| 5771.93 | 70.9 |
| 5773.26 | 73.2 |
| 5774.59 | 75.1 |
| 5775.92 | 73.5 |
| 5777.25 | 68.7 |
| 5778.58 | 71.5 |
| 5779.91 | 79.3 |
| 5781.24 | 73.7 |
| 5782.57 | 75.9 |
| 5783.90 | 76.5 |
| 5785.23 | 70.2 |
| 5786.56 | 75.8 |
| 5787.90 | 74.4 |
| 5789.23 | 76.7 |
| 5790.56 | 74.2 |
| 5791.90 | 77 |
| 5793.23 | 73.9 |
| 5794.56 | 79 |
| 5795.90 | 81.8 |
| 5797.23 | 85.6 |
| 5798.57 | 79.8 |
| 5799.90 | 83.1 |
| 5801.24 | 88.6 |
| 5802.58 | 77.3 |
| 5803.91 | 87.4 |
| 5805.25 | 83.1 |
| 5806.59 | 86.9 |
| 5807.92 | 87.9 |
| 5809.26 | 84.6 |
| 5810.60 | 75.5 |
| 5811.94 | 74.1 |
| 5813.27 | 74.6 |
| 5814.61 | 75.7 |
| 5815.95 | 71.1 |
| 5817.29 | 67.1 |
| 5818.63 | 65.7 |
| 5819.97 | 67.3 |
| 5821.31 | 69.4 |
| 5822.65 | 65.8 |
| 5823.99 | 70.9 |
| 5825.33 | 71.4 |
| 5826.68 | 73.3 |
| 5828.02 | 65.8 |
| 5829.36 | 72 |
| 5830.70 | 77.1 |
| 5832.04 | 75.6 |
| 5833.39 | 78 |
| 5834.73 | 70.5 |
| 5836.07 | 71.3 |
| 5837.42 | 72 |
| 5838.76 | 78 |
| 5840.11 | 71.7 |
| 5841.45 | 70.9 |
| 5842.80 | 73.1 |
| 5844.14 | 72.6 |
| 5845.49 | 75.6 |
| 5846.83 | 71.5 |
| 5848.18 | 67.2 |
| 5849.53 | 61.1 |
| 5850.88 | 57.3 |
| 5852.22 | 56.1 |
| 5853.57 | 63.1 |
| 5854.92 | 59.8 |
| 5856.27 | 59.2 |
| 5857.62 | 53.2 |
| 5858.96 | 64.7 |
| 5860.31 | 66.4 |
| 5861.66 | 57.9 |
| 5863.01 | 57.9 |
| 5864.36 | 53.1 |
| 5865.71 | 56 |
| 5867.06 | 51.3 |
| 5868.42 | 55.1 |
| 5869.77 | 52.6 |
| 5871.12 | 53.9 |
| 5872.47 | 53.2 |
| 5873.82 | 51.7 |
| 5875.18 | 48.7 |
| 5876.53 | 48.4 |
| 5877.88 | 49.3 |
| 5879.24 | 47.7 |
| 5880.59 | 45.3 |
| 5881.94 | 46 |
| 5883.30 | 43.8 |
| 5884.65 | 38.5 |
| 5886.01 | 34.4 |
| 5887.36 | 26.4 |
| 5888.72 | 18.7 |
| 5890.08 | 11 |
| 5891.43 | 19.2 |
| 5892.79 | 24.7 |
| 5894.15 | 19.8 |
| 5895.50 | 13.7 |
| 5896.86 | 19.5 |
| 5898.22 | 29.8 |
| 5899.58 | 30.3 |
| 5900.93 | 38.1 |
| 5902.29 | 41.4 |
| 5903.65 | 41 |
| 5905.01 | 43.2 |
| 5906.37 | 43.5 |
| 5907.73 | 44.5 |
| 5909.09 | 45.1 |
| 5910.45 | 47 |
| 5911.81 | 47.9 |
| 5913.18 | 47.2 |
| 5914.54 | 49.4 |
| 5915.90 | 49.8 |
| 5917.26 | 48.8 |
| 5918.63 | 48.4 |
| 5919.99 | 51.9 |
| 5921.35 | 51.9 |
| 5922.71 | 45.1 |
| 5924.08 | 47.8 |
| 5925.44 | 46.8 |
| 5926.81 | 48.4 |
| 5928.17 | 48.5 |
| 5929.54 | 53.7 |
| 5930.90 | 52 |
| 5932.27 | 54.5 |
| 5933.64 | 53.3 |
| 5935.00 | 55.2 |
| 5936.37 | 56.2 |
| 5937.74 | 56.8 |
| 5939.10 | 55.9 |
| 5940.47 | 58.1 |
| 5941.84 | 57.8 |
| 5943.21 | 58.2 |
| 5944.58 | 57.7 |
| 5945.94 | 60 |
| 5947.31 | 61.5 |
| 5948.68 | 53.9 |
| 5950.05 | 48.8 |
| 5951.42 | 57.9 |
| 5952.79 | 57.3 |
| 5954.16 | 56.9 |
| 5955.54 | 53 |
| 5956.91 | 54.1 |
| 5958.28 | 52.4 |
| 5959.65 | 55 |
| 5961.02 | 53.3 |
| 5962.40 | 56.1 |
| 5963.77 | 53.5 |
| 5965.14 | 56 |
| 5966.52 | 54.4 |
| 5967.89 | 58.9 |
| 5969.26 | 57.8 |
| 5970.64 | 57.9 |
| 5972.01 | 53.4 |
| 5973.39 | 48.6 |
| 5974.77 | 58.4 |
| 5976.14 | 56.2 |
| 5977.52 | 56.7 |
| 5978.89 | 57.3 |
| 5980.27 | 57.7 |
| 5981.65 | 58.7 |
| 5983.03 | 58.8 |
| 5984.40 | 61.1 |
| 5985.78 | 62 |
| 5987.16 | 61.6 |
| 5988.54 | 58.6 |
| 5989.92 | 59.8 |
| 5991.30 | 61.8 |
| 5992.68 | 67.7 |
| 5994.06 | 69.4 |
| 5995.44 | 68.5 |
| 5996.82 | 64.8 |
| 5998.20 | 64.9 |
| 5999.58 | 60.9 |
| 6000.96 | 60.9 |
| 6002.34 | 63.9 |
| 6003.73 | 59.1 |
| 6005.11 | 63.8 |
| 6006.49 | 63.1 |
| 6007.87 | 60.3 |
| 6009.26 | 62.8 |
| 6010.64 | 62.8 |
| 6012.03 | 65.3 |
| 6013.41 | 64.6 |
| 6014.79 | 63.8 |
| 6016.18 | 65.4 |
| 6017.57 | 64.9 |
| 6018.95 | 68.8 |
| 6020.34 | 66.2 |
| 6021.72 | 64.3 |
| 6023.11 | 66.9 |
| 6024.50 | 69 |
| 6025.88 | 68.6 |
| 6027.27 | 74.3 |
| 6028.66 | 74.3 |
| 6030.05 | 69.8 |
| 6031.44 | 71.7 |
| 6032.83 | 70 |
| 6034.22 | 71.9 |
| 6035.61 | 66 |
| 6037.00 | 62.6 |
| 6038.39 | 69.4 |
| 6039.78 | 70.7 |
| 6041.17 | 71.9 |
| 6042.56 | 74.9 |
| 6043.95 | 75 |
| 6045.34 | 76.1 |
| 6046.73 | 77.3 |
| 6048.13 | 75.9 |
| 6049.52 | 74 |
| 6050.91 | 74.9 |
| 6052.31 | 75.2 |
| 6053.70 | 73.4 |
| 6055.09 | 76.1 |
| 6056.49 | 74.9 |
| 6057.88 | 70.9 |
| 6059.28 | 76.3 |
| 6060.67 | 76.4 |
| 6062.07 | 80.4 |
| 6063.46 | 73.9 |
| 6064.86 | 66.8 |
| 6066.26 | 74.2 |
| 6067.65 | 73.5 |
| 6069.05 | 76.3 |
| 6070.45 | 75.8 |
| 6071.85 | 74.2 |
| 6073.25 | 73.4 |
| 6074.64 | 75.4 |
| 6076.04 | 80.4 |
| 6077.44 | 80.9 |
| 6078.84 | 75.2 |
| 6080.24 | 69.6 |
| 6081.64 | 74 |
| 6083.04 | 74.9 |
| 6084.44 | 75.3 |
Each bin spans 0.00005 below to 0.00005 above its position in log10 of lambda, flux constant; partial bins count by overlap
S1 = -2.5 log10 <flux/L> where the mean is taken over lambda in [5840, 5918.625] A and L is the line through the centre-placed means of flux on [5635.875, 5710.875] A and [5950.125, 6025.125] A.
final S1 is 0.27 mag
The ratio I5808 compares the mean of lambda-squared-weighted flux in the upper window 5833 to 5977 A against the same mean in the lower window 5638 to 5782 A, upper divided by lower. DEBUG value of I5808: 0.8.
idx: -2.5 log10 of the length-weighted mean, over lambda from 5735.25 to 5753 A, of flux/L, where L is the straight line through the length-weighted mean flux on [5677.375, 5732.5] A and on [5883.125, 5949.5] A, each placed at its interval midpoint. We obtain -0.20 mag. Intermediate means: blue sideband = 69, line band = 77.3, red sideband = 43.9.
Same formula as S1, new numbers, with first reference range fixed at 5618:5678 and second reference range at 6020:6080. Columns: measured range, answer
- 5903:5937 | 0.37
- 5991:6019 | 0.12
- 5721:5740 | -0.18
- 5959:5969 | 0.26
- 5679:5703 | -0.06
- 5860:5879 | 0.25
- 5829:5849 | -0.10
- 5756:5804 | -0.17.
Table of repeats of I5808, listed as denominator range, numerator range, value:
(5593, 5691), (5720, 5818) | 1.32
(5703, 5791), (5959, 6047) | 0.93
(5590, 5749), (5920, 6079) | 1.10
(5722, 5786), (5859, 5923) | 0.60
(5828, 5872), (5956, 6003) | 0.95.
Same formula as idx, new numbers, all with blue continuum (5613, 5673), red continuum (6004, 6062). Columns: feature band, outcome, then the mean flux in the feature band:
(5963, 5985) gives 0.206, 56.6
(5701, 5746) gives -0.183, 73.5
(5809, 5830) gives -0.108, 71.3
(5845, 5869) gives 0.090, 60.3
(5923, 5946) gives 0.244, 53.9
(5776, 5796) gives -0.178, 75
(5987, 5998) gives 0.077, 64.2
